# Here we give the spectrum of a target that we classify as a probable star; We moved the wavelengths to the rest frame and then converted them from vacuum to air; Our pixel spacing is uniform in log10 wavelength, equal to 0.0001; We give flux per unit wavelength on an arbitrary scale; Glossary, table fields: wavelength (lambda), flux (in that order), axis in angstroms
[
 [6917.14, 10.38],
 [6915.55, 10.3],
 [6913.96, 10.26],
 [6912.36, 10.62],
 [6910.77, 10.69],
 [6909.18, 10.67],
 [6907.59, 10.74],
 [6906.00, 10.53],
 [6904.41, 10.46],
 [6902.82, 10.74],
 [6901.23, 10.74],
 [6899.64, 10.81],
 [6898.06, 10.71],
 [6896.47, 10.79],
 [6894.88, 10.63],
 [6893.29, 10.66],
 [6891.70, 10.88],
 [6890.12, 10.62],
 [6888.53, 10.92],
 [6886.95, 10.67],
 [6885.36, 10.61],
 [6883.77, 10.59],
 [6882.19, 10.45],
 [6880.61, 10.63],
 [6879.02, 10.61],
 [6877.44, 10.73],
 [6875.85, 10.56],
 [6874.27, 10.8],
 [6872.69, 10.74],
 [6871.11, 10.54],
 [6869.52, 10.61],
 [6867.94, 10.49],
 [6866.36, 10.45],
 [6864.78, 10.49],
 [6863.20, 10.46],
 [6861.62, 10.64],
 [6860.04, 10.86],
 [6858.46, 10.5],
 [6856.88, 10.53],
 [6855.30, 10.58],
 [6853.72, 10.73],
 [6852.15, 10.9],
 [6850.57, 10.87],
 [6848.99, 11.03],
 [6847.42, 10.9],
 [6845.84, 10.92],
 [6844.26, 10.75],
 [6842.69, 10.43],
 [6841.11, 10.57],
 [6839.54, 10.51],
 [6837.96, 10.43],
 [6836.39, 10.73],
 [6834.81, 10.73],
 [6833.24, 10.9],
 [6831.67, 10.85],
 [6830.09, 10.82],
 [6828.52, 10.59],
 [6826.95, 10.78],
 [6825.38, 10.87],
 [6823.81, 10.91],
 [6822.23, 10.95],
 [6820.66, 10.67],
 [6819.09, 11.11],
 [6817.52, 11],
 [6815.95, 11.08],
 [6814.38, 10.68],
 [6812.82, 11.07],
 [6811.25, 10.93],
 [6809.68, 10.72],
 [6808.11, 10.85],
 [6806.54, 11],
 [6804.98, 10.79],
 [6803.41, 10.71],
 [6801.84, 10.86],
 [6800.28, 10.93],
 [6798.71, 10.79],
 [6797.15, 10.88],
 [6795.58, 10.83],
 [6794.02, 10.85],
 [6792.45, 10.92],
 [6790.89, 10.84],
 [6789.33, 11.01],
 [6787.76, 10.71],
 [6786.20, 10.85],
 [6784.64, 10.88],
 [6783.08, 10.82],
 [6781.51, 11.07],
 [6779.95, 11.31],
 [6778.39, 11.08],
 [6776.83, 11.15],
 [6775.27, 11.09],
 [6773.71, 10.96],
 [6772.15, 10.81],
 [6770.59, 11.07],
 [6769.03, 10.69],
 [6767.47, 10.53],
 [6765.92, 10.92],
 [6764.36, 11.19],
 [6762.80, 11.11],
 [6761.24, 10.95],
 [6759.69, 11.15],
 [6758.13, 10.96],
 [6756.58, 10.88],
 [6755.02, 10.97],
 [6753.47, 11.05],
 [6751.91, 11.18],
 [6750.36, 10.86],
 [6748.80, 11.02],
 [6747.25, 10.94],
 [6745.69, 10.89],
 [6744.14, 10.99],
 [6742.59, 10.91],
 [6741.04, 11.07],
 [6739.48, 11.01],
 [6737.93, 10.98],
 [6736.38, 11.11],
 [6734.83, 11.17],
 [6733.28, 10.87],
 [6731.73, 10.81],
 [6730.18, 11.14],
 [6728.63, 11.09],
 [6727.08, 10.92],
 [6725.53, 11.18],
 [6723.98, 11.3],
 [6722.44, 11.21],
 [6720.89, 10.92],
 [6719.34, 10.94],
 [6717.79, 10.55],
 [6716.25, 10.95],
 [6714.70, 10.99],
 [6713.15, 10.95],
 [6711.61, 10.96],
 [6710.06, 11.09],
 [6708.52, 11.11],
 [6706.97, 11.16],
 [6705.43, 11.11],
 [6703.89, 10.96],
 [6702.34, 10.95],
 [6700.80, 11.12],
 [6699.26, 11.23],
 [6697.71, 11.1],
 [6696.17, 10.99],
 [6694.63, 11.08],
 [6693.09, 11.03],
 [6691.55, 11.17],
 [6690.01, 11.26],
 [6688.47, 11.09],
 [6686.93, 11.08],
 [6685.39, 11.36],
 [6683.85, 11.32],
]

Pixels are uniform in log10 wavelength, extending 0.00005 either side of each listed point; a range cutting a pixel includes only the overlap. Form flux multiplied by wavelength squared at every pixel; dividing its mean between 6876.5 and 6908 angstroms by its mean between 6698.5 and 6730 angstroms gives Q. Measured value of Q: 1.0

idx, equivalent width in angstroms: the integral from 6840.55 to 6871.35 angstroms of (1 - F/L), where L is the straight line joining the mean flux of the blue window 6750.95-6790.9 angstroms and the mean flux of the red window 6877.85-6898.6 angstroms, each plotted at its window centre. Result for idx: 0.3 angstroms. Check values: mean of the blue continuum 11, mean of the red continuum 10.7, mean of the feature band 10.7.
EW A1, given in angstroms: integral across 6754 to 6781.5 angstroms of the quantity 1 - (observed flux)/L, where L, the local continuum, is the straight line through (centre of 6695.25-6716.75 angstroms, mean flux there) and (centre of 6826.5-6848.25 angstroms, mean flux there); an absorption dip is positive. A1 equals -0.26 angstroms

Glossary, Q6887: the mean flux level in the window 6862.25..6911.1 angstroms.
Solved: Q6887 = 10.6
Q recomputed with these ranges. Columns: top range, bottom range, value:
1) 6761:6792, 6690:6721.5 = 1.01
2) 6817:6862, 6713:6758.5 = 1.01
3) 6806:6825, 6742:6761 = 1.01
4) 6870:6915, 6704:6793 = 1.01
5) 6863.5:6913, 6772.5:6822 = 1.00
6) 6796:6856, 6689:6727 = 1.01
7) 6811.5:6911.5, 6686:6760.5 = 1.01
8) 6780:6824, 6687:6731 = 1.01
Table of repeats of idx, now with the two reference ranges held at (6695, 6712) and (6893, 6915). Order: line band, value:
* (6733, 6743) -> 0.0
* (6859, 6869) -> 0.2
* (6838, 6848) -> 0.1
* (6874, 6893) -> 0.0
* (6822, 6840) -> 0.1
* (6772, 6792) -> -0.1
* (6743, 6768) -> 0.0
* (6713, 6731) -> 0.0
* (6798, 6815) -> 0.0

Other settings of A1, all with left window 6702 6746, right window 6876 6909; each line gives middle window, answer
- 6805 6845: 0.0 angstroms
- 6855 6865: 0.1 angstroms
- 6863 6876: 0.2 angstroms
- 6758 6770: 0.0 angstroms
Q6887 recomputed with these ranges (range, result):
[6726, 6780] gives 11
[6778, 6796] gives 10.9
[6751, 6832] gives 10.9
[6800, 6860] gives 10.8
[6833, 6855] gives 10.7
